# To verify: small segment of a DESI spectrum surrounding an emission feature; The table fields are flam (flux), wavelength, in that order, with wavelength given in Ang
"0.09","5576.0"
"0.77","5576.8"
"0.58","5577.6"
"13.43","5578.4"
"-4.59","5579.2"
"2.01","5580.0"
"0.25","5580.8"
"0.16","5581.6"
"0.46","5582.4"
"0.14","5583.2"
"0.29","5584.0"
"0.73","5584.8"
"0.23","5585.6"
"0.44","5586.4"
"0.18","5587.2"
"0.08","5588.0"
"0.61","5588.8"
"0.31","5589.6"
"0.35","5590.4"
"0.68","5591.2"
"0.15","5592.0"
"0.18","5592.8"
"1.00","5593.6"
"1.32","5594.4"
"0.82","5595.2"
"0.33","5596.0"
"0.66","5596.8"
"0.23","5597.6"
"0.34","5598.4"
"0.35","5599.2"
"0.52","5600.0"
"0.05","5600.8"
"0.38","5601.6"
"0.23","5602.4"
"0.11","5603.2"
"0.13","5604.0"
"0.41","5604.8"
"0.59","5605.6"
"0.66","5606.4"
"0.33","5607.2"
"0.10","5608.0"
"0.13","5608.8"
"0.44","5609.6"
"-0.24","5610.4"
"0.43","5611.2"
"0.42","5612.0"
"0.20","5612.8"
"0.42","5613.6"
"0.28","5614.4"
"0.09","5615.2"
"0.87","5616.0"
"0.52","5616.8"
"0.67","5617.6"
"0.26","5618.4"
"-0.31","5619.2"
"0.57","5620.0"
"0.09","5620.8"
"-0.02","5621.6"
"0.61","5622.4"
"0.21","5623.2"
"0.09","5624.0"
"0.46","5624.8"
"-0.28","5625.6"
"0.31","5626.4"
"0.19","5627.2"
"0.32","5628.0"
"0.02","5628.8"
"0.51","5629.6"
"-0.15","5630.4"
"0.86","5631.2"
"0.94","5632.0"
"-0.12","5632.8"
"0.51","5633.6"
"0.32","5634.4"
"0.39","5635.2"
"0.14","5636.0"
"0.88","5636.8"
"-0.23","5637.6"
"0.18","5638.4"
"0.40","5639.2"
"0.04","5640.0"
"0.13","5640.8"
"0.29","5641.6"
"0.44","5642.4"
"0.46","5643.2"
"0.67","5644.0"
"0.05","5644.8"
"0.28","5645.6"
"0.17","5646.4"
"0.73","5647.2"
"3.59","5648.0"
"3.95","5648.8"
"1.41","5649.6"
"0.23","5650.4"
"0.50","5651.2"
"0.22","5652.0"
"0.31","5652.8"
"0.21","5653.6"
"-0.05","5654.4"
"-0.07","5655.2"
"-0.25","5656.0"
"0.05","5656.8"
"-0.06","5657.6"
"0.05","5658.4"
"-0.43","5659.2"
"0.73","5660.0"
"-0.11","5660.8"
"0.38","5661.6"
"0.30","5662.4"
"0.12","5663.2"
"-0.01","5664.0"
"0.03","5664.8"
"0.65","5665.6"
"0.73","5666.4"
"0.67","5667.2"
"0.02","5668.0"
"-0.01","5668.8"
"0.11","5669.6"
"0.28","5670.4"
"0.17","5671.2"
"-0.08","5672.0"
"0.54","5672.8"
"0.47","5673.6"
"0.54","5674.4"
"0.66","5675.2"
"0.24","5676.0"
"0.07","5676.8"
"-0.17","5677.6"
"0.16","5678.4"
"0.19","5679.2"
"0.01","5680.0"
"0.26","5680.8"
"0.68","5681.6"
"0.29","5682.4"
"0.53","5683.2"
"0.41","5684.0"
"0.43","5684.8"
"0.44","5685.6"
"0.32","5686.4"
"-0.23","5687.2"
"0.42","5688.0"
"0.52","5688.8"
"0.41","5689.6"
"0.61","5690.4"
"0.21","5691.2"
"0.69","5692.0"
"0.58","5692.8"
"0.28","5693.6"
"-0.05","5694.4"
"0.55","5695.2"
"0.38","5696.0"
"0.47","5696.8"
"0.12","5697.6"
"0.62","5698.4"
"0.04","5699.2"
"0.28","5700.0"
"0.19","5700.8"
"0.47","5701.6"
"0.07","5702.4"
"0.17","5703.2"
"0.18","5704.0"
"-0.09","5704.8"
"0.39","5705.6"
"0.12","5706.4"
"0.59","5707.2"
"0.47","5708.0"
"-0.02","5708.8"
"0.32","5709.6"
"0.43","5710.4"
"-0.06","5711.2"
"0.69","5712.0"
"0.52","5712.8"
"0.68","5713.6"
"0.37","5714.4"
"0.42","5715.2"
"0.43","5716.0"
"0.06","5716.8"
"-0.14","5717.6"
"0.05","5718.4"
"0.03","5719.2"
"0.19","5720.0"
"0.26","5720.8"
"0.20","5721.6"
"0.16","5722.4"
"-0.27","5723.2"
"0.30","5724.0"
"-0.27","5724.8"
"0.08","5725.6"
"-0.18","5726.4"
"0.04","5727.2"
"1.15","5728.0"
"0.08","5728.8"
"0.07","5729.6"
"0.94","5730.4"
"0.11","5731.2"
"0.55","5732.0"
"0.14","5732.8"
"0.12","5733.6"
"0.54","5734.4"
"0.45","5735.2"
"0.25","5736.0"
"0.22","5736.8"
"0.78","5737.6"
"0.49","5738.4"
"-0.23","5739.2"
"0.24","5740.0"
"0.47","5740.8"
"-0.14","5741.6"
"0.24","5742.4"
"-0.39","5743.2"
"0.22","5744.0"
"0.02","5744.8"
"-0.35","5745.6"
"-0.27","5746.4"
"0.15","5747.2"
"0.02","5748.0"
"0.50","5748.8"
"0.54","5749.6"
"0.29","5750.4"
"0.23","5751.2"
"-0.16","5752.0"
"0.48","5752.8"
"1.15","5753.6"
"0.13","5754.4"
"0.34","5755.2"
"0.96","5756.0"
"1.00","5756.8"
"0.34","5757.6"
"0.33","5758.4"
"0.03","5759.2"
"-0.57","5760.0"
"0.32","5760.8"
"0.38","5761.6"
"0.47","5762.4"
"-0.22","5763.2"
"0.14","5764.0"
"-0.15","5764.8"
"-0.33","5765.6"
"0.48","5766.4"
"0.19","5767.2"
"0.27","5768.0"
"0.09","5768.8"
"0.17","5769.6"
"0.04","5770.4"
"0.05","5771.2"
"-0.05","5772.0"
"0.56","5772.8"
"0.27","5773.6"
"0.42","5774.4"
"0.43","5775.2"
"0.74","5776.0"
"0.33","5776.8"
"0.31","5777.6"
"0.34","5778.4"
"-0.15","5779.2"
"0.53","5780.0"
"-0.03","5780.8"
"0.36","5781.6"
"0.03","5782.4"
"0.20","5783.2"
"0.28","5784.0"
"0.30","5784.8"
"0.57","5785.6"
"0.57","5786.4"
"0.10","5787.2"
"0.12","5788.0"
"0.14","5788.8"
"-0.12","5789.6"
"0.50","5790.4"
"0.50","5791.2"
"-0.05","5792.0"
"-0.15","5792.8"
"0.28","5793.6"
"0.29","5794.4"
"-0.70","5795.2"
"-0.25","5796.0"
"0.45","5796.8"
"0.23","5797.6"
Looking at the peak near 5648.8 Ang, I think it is [O III] 5007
